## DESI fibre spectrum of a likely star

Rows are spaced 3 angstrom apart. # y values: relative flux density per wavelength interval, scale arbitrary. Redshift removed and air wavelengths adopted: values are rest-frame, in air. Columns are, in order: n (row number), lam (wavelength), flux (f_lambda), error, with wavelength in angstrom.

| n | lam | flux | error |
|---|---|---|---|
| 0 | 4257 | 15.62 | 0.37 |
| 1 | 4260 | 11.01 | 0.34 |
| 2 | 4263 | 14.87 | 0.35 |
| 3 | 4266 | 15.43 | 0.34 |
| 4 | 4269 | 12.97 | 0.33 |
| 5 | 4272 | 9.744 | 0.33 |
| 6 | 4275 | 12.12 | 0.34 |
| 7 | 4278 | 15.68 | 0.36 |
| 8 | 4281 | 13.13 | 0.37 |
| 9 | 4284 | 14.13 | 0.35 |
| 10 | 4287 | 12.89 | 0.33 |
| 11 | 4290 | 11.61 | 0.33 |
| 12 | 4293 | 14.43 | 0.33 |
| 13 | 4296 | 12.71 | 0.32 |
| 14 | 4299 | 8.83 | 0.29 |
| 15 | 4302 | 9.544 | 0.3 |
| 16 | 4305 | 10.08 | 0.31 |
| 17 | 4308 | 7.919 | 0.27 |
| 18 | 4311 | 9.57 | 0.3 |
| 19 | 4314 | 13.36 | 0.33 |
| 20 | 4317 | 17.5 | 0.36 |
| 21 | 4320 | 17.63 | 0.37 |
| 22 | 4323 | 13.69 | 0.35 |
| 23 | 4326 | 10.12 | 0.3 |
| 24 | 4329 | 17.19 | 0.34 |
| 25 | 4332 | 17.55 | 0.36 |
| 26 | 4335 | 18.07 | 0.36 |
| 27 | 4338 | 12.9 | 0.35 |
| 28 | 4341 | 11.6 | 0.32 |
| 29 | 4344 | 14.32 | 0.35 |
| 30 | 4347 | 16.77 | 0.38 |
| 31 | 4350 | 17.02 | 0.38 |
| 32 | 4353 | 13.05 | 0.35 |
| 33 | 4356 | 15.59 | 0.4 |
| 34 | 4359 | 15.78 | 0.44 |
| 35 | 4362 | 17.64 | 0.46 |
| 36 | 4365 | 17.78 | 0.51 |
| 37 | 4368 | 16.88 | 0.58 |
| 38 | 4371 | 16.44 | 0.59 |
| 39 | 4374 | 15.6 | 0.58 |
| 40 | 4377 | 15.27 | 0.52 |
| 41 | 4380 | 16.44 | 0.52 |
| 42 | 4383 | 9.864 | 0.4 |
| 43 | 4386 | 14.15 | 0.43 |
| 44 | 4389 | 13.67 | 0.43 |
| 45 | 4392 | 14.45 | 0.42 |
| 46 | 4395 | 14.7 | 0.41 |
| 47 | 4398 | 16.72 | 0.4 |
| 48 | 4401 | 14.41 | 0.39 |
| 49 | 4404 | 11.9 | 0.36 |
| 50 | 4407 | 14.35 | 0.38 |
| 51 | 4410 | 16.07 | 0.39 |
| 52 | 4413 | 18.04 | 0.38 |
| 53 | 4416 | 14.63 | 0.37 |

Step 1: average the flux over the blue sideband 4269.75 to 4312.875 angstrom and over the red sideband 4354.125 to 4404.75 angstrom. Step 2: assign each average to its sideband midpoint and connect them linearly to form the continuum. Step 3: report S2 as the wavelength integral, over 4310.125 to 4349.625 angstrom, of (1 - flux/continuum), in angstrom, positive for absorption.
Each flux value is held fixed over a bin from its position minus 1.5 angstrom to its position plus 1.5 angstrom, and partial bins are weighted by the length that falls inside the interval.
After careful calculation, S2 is -4.80 angstrom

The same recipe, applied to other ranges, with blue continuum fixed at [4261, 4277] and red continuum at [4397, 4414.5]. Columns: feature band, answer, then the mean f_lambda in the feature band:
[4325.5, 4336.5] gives -1.7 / 16.2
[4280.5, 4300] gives 1.1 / 12.6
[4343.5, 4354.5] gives -0.8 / 15.4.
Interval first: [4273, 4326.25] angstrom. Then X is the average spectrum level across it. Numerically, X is 12.5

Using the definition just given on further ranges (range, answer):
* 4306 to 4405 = 14.7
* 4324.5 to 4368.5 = 15.5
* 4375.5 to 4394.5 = 14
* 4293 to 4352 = 13.5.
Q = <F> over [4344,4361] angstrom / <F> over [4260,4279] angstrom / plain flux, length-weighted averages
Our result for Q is 1.2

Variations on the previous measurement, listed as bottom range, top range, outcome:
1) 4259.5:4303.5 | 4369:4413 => 1.16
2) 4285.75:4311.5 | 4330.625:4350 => 1.41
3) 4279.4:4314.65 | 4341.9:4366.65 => 1.38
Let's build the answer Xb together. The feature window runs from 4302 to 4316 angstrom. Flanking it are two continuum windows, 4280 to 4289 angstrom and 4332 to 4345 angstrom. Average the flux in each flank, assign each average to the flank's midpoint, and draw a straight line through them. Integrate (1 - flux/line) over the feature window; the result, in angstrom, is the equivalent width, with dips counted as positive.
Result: 3.5 angstrom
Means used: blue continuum 13.3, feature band 10.4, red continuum 14.6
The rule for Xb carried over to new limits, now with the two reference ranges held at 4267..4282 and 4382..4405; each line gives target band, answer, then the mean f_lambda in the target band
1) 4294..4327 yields 2.9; 12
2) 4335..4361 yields -2.8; 14.9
